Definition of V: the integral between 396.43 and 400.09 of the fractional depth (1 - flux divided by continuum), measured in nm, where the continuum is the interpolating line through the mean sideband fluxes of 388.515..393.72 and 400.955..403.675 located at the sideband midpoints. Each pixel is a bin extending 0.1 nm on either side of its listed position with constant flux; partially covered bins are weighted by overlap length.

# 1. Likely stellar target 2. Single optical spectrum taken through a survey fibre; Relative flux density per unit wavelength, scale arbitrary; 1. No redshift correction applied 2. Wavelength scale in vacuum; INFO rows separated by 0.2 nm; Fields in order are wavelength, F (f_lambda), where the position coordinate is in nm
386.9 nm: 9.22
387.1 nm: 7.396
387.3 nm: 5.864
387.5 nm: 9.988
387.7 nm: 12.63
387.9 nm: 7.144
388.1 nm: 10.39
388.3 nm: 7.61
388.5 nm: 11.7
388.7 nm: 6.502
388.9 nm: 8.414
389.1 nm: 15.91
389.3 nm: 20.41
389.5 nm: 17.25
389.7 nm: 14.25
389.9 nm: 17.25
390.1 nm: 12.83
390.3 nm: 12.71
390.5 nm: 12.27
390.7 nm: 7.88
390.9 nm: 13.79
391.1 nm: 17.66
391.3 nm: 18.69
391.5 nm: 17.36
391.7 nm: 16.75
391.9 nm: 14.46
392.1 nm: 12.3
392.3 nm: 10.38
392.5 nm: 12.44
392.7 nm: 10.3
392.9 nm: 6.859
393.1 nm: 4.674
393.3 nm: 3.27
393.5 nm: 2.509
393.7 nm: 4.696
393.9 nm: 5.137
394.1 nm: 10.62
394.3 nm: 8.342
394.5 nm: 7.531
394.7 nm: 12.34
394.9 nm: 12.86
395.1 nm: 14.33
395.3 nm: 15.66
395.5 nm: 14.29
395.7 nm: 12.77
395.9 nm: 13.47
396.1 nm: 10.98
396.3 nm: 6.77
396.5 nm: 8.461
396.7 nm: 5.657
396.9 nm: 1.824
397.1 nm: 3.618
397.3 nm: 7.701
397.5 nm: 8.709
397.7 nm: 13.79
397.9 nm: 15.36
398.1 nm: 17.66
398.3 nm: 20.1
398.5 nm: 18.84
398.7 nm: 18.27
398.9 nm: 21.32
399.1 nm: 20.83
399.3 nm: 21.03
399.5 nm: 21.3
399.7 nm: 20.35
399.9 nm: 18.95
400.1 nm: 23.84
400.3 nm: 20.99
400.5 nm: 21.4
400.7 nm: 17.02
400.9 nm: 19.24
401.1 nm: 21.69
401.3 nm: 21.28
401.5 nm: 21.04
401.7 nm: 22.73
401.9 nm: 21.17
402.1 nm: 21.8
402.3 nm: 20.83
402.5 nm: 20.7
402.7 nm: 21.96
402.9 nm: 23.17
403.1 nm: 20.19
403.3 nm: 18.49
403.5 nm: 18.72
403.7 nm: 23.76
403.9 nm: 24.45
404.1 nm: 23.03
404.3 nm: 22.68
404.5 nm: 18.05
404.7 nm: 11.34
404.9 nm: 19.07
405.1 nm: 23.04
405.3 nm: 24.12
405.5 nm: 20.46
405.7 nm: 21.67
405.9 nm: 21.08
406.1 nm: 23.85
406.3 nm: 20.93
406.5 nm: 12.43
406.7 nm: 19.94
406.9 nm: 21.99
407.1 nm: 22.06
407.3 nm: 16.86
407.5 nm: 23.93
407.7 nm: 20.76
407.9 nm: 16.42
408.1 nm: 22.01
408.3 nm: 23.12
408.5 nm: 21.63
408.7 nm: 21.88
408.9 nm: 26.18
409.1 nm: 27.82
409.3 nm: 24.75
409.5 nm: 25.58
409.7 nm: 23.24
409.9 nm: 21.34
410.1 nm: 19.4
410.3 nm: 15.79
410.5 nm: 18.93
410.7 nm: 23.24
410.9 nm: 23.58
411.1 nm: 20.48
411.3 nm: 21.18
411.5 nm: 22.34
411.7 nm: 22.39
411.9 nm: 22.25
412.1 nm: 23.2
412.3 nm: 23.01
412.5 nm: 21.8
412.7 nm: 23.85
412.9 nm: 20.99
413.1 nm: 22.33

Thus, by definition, 0.649 nm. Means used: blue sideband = 12.1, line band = 14.9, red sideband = 21.1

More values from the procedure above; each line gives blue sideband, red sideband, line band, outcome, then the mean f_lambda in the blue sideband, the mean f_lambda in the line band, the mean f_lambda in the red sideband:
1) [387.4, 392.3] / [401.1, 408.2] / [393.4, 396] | 0.89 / 13.1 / 10.4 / 20.8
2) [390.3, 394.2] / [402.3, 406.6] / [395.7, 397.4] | 0.78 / 10.7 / 7.63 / 20.6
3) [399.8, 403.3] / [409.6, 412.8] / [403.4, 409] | 0.10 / 21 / 20.9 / 21.6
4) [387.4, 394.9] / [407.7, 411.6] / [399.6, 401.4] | -0.42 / 11.2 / 20.5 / 22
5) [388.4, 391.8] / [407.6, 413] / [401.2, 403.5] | -0.26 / 14.2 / 21.1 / 22.1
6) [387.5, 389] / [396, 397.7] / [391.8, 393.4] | -0.22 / 9.25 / 9.34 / 7.13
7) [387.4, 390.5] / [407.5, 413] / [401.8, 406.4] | -0.42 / 12.3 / 21.1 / 22.1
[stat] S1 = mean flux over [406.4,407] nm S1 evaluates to 18.1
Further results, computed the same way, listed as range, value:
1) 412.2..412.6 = 22.4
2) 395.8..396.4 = 10.4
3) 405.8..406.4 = 22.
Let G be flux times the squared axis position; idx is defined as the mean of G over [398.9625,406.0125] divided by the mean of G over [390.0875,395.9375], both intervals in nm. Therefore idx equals 1.95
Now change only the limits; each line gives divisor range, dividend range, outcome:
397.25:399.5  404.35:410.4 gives 1.29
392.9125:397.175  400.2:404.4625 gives 2.57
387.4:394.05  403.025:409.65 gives 2.02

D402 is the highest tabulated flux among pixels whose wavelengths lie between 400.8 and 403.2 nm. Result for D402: 23.17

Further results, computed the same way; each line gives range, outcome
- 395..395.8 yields 15.66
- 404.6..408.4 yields 24.12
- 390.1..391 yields 13.79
